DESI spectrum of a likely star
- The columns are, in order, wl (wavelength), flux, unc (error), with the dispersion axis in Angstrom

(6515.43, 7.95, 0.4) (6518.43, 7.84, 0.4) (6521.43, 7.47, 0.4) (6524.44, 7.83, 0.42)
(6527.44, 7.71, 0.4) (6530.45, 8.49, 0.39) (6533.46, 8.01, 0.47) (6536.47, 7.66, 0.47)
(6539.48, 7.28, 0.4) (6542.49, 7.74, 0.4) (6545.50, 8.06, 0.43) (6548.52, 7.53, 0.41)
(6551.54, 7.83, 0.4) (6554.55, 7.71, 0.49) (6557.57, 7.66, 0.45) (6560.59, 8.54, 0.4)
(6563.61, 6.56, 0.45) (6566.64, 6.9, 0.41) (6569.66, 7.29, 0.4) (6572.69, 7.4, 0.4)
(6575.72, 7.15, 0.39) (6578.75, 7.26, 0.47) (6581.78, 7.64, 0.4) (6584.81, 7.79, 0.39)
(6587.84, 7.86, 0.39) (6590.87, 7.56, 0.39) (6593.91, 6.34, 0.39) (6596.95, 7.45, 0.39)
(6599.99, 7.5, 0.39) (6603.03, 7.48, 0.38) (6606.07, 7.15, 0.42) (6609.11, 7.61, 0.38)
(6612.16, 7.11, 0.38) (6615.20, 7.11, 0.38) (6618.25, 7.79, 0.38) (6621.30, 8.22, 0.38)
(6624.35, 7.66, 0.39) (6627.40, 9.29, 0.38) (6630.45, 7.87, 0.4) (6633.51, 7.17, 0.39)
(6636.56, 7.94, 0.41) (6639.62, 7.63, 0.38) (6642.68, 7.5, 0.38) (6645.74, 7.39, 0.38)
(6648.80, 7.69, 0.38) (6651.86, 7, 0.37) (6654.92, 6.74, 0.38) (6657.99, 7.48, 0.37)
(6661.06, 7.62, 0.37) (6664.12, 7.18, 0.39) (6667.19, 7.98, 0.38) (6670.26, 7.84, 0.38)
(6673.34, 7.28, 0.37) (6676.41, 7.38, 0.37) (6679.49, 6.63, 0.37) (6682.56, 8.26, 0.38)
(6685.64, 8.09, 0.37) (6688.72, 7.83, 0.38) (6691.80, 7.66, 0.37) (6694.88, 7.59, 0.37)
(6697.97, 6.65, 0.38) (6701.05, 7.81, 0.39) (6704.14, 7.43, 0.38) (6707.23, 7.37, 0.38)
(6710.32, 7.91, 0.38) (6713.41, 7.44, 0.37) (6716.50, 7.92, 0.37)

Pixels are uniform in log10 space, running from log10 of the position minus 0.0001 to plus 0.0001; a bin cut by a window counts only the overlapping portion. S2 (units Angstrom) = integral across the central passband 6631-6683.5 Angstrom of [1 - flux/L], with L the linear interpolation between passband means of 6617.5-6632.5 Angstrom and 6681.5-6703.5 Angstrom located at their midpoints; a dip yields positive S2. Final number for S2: 3.1 Angstrom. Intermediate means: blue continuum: 8.15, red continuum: 7.67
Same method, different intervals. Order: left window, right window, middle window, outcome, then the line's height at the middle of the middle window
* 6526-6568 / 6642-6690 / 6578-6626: 0.8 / 7.6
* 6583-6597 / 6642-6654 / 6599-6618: 0.1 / 7.39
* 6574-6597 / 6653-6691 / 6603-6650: -1.4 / 7.45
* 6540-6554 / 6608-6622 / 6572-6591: 0.3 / 7.64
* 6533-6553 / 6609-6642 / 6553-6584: 1.2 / 7.73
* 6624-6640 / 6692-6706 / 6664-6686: 0.1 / 7.6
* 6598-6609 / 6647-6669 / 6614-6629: -1.3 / 7.41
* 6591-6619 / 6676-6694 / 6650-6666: 0.6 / 7.53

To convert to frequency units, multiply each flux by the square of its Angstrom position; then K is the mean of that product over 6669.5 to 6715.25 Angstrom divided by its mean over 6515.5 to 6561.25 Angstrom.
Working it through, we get 1.0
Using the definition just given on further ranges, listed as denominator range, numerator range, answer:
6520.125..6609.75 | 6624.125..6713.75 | 1.04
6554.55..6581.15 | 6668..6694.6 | 1.07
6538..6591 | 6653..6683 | 1.01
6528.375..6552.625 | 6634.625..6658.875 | 0.98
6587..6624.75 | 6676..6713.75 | 1.04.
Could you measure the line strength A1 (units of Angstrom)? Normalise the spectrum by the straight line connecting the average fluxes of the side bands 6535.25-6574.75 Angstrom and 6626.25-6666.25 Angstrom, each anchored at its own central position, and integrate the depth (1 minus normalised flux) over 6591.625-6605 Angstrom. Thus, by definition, 0.6 Angstrom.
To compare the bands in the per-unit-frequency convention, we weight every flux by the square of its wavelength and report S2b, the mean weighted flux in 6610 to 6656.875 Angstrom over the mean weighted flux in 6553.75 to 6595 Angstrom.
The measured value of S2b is 1.04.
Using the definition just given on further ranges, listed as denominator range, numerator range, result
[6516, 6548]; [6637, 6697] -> 1.00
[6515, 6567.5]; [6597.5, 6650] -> 1.02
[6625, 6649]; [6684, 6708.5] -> 0.98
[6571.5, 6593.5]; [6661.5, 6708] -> 1.04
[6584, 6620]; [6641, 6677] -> 1.02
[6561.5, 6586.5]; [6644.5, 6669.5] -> 1.04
